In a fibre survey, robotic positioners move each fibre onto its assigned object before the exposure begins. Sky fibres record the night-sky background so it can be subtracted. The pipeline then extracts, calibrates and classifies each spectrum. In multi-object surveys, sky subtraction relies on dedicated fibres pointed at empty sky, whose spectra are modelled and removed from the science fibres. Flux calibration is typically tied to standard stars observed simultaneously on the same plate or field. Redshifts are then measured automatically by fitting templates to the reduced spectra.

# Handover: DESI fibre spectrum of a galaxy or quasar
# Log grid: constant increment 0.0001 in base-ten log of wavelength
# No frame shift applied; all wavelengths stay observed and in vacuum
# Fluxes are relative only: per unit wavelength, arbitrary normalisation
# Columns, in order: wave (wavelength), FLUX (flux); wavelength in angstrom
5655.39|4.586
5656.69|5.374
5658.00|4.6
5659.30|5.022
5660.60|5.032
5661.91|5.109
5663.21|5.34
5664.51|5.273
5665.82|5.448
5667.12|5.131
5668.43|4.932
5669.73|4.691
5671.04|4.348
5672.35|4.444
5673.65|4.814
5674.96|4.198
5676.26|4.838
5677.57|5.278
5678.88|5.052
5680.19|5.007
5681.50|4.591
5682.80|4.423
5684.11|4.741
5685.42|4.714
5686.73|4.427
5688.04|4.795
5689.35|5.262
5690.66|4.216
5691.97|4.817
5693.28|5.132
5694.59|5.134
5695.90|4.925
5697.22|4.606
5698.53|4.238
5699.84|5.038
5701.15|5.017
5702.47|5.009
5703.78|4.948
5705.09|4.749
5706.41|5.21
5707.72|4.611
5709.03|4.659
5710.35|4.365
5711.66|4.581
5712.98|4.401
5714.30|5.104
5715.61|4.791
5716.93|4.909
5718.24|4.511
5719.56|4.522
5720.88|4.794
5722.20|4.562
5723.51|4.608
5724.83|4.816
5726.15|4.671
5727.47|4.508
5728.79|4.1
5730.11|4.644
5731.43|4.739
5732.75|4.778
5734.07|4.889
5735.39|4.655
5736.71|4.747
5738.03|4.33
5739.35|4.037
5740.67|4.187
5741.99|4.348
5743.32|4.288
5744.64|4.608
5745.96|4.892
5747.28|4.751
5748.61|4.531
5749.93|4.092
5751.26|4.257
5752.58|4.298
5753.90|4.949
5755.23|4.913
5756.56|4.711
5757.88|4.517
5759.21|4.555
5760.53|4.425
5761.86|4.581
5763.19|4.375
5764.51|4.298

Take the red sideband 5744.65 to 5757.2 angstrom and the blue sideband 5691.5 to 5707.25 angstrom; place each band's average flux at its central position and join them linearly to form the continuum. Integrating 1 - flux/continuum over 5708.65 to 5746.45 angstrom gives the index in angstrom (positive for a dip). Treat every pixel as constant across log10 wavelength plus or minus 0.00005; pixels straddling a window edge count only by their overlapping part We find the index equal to 1.2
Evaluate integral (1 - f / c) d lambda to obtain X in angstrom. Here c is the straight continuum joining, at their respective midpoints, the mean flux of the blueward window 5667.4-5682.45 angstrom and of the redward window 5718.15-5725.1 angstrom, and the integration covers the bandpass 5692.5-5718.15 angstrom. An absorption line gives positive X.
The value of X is -0.7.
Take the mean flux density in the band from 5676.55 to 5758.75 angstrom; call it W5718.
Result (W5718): 4.68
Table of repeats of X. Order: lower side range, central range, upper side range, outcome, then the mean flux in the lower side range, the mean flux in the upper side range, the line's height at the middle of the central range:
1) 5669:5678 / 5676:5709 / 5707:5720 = -1.26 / 4.65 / 4.65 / 4.65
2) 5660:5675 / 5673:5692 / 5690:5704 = 0.50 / 4.92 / 4.82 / 4.87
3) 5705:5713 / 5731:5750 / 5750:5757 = 0.27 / 4.67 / 4.57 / 4.6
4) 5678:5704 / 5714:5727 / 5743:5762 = -0.07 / 4.81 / 4.56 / 4.69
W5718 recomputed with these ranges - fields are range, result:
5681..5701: 4.75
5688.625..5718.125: 4.8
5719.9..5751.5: 4.54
